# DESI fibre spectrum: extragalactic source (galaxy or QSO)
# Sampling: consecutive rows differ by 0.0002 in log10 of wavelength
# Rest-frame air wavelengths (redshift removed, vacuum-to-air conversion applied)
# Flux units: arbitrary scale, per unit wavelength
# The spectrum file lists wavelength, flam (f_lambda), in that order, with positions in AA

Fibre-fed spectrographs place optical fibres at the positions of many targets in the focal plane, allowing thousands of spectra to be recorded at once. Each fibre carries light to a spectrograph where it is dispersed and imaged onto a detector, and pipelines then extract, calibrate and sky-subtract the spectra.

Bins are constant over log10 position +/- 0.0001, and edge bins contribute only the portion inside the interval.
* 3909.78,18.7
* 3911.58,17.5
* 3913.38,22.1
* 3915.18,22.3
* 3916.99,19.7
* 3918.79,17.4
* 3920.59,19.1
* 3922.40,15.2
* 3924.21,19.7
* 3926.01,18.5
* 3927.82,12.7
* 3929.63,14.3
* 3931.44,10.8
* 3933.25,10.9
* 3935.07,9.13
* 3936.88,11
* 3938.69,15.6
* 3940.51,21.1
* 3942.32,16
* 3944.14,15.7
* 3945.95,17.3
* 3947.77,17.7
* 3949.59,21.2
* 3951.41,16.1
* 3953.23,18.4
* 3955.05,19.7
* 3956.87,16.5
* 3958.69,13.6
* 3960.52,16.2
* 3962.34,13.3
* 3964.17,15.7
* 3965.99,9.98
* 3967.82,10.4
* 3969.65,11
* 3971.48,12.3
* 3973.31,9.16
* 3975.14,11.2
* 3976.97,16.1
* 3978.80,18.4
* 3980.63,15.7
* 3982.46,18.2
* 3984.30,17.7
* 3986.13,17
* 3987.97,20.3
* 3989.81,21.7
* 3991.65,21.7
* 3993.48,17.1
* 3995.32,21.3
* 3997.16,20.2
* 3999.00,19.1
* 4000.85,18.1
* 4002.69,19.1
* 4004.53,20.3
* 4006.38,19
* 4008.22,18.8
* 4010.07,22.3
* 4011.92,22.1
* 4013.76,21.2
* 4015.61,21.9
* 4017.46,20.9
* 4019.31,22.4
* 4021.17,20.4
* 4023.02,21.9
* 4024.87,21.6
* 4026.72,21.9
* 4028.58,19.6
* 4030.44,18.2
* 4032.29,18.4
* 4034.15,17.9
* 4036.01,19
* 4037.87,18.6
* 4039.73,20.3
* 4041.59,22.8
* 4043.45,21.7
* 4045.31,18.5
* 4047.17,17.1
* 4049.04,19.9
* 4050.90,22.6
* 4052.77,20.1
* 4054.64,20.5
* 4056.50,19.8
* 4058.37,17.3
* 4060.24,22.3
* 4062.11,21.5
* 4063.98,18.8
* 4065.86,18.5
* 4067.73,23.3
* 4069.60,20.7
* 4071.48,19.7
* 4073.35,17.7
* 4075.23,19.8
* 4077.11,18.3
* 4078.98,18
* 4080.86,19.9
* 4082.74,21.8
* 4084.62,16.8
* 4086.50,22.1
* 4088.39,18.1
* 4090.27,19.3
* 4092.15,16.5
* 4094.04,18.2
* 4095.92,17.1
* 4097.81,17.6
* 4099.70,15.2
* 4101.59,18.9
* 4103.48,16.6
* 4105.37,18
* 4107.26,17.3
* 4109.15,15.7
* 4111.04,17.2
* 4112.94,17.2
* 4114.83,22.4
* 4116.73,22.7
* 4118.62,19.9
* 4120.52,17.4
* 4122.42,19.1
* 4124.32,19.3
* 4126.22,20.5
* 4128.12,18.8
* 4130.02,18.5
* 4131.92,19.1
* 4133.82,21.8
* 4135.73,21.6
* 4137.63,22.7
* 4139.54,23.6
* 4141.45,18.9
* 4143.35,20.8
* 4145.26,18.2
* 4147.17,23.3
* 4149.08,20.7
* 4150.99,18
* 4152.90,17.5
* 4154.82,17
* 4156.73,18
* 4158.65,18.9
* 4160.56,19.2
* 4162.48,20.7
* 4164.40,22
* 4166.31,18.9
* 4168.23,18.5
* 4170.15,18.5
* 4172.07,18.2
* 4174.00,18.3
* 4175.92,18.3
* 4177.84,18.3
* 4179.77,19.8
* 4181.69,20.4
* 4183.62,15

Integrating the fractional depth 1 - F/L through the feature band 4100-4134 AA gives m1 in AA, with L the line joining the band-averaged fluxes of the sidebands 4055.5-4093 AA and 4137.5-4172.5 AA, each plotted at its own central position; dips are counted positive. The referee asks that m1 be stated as 1.4 AA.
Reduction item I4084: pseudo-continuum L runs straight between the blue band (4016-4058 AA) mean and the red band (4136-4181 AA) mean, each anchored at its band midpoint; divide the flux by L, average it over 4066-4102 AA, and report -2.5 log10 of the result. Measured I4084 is 0.058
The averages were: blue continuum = 20.2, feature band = 18.9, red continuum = 19.5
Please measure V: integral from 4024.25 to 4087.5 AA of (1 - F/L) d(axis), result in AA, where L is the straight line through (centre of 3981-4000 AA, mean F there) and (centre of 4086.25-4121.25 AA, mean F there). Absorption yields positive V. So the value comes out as -3.95 AA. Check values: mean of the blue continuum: 19.3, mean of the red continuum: 18.2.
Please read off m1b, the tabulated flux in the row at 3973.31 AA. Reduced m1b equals 9.16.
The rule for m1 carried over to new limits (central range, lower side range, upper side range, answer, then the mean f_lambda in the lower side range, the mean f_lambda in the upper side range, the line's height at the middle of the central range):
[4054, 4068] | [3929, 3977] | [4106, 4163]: -2.1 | 14.4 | 19.5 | 17.5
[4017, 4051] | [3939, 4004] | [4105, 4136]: -4.6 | 16.7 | 19.2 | 17.7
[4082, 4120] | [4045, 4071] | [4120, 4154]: 3.1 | 20.1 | 20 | 20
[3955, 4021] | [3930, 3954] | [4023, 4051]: 0.6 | 15.4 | 19.9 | 17.6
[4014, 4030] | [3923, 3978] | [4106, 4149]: -4.2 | 14.7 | 19.8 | 16.8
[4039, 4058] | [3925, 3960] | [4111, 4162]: -2.5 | 15.6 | 19.8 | 17.9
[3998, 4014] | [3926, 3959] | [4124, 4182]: -3.0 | 15.6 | 19.6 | 16.8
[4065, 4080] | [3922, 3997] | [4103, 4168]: -1.1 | 15.8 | 19.5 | 18.2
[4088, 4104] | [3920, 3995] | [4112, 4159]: 1.2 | 15.7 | 19.8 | 18.9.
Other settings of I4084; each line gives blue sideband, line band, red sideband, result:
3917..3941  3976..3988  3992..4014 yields 0.069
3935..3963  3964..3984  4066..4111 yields 0.235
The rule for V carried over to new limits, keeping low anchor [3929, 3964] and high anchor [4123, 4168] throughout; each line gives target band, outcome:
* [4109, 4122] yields 0.1 AA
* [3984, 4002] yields -3.2 AA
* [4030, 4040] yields -0.7 AA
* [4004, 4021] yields -4.0 AA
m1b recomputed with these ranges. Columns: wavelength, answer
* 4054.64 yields 20.5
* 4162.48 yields 20.7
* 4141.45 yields 18.9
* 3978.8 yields 18.4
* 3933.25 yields 10.9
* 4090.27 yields 19.3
